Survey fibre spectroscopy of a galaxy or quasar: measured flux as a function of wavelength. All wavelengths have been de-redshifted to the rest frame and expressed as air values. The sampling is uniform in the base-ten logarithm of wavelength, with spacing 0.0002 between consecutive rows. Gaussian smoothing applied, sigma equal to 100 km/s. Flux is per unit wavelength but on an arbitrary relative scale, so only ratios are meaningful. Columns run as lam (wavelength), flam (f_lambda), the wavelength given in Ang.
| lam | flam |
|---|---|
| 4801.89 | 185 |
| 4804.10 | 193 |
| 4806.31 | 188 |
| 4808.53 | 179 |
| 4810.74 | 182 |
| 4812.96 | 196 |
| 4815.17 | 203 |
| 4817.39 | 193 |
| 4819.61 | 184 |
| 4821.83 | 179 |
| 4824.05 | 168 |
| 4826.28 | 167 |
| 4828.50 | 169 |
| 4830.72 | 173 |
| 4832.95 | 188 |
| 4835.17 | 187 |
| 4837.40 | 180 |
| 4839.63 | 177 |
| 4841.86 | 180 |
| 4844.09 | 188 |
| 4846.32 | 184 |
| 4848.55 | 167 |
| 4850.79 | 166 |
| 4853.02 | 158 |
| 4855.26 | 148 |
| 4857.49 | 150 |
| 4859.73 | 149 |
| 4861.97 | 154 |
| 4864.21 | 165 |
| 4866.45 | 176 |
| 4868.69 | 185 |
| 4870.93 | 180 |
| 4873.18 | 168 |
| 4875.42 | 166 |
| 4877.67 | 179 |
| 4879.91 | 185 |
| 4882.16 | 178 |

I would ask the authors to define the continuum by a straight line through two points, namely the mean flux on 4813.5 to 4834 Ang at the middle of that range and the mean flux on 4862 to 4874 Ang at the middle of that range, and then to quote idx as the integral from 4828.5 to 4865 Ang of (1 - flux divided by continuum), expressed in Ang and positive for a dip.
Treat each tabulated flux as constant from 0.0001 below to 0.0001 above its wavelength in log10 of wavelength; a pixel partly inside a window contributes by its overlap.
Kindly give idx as 1.5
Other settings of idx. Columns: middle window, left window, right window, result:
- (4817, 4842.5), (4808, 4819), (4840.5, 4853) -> 0.69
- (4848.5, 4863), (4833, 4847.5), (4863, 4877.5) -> 1.87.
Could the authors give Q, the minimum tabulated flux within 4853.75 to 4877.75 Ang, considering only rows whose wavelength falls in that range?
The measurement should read 148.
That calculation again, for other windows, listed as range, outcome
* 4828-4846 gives 169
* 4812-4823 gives 179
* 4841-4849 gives 167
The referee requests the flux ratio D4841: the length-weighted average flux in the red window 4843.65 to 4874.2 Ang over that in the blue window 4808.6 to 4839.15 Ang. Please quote 0.91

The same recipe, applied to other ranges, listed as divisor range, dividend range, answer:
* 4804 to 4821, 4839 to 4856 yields 0.90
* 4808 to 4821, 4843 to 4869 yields 0.87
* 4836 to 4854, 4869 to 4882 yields 1.01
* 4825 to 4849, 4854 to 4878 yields 0.92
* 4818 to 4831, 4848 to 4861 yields 0.89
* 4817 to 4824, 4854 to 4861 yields 0.82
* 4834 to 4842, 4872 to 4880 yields 0.96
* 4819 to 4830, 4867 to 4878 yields 1.01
